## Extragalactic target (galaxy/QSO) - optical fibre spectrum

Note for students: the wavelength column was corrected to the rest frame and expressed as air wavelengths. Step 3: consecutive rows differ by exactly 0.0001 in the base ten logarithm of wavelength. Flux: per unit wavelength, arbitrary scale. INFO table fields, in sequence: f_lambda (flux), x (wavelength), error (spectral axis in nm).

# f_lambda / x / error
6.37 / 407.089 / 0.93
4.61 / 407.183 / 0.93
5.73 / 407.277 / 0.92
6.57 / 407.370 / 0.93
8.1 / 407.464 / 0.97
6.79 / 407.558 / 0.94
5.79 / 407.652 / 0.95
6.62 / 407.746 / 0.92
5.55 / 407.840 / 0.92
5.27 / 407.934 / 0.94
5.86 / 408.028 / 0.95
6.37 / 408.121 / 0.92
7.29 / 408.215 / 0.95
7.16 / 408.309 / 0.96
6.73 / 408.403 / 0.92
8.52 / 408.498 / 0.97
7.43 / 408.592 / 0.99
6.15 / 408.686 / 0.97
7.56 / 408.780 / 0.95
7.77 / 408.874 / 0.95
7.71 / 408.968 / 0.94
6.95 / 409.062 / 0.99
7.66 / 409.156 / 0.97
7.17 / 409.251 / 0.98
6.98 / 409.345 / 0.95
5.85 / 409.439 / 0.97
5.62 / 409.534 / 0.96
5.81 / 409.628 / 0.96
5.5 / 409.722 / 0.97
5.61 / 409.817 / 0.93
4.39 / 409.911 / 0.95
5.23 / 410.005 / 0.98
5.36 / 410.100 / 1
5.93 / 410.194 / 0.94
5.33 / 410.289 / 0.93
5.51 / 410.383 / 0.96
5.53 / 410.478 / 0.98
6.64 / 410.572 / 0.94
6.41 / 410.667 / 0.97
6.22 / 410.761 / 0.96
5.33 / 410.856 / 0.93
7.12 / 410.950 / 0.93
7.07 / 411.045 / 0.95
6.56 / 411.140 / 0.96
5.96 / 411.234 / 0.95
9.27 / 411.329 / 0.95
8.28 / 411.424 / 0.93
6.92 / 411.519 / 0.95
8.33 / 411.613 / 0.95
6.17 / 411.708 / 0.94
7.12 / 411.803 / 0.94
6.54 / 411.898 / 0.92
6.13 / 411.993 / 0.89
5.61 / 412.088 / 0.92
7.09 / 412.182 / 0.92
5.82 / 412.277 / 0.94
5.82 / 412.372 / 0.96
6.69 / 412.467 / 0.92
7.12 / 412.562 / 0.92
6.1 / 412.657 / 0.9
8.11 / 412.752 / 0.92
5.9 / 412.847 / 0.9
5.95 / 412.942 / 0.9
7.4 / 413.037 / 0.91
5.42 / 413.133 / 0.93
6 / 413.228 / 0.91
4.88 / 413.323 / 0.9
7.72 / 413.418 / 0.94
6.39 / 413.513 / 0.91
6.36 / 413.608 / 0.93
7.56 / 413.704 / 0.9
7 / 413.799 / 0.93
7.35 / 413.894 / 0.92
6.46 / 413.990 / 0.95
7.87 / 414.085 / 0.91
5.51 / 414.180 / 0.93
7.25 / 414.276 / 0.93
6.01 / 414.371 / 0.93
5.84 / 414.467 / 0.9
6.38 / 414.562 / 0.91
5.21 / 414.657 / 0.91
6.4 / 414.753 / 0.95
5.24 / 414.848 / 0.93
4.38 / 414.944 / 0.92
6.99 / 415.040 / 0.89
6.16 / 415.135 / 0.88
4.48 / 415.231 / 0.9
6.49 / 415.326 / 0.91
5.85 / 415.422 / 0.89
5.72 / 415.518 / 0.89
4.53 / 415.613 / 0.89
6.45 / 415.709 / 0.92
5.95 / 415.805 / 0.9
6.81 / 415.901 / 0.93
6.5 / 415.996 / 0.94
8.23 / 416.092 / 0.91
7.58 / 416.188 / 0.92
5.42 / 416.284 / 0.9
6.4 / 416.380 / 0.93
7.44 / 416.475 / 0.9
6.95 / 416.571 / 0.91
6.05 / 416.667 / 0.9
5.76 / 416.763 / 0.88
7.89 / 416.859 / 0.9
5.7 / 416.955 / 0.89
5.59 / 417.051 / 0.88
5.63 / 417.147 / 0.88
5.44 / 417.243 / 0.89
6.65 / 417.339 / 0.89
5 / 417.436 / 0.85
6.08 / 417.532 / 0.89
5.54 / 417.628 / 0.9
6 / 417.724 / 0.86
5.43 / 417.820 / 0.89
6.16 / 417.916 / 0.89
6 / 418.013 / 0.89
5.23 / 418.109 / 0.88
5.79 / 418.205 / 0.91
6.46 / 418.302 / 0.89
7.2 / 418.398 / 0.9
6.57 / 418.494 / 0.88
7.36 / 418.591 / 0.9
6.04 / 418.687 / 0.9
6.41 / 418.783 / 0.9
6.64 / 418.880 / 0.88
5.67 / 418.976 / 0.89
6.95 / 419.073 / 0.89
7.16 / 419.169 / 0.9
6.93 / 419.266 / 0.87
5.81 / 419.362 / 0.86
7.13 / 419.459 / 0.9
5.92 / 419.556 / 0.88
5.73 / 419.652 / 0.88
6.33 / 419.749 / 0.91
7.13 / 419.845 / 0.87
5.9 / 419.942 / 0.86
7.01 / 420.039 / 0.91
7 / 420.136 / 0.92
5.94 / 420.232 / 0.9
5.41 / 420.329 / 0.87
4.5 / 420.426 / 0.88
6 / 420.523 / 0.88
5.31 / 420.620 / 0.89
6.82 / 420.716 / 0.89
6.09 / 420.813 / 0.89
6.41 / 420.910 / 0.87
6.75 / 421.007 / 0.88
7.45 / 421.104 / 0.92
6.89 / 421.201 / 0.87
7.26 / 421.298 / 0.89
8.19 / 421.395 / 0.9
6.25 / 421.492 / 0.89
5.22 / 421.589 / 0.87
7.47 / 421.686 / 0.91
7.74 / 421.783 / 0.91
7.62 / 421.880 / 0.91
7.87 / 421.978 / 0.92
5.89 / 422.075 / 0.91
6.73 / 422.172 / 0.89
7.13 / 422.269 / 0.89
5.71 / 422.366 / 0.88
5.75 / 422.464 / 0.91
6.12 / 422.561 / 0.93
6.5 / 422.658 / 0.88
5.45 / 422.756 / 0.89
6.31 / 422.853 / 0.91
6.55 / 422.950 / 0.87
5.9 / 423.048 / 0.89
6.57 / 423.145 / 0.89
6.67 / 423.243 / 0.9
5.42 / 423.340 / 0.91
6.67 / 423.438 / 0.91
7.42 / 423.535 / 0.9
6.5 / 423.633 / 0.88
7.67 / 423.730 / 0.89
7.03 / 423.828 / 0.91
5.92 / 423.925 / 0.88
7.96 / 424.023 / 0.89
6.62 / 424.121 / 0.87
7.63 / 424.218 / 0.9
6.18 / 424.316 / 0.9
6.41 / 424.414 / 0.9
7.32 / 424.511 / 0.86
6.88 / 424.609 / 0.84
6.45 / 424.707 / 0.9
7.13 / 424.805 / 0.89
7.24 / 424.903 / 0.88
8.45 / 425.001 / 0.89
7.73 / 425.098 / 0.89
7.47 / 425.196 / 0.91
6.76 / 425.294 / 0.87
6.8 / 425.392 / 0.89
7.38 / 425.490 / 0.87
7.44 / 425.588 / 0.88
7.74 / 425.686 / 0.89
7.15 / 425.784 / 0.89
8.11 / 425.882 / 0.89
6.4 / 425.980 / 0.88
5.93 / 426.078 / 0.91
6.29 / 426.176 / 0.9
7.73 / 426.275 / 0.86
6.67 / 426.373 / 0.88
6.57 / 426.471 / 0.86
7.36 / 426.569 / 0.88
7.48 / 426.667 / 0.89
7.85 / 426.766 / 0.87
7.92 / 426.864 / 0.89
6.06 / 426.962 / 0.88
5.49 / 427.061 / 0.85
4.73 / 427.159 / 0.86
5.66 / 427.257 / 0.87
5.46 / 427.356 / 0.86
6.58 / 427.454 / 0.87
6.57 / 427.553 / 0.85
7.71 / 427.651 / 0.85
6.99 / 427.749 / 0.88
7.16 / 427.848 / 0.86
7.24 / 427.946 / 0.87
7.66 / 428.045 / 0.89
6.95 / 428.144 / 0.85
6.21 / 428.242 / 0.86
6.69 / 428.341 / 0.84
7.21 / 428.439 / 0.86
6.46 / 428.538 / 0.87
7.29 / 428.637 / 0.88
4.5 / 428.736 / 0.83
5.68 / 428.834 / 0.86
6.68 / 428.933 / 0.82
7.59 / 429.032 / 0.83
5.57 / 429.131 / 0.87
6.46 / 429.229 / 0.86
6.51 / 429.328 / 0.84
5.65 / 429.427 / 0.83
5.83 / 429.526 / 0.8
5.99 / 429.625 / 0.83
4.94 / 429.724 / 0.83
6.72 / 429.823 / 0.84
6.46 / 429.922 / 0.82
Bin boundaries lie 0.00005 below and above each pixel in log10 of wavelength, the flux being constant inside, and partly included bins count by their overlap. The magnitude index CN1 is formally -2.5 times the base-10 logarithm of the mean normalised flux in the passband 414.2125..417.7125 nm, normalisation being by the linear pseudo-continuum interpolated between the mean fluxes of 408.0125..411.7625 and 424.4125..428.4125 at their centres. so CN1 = 0.10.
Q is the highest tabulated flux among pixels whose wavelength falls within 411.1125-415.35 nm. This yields 9.27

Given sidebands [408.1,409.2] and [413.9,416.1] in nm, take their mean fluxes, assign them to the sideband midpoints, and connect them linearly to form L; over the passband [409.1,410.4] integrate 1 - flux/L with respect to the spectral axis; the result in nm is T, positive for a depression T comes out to 0.22 nm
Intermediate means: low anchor 7.3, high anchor 6.1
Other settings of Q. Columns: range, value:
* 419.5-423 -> 8.19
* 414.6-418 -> 8.23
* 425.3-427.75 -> 8.11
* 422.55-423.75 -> 7.67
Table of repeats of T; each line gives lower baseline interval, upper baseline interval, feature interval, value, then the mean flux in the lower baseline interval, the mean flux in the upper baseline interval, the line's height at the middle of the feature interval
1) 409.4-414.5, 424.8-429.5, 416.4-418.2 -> 0.138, 6.39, 6.79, 6.53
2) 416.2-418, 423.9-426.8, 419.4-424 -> 0.106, 6.09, 7.11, 6.66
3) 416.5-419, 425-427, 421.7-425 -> 0.057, 6.14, 7.18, 6.85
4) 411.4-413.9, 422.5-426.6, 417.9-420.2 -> 0.108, 6.63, 6.86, 6.76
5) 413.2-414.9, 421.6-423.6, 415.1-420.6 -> 0.225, 6.41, 6.55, 6.47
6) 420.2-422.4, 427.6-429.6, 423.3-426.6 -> -0.219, 6.56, 6.6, 6.58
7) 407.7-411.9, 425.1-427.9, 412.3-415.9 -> 0.204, 6.54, 6.85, 6.62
